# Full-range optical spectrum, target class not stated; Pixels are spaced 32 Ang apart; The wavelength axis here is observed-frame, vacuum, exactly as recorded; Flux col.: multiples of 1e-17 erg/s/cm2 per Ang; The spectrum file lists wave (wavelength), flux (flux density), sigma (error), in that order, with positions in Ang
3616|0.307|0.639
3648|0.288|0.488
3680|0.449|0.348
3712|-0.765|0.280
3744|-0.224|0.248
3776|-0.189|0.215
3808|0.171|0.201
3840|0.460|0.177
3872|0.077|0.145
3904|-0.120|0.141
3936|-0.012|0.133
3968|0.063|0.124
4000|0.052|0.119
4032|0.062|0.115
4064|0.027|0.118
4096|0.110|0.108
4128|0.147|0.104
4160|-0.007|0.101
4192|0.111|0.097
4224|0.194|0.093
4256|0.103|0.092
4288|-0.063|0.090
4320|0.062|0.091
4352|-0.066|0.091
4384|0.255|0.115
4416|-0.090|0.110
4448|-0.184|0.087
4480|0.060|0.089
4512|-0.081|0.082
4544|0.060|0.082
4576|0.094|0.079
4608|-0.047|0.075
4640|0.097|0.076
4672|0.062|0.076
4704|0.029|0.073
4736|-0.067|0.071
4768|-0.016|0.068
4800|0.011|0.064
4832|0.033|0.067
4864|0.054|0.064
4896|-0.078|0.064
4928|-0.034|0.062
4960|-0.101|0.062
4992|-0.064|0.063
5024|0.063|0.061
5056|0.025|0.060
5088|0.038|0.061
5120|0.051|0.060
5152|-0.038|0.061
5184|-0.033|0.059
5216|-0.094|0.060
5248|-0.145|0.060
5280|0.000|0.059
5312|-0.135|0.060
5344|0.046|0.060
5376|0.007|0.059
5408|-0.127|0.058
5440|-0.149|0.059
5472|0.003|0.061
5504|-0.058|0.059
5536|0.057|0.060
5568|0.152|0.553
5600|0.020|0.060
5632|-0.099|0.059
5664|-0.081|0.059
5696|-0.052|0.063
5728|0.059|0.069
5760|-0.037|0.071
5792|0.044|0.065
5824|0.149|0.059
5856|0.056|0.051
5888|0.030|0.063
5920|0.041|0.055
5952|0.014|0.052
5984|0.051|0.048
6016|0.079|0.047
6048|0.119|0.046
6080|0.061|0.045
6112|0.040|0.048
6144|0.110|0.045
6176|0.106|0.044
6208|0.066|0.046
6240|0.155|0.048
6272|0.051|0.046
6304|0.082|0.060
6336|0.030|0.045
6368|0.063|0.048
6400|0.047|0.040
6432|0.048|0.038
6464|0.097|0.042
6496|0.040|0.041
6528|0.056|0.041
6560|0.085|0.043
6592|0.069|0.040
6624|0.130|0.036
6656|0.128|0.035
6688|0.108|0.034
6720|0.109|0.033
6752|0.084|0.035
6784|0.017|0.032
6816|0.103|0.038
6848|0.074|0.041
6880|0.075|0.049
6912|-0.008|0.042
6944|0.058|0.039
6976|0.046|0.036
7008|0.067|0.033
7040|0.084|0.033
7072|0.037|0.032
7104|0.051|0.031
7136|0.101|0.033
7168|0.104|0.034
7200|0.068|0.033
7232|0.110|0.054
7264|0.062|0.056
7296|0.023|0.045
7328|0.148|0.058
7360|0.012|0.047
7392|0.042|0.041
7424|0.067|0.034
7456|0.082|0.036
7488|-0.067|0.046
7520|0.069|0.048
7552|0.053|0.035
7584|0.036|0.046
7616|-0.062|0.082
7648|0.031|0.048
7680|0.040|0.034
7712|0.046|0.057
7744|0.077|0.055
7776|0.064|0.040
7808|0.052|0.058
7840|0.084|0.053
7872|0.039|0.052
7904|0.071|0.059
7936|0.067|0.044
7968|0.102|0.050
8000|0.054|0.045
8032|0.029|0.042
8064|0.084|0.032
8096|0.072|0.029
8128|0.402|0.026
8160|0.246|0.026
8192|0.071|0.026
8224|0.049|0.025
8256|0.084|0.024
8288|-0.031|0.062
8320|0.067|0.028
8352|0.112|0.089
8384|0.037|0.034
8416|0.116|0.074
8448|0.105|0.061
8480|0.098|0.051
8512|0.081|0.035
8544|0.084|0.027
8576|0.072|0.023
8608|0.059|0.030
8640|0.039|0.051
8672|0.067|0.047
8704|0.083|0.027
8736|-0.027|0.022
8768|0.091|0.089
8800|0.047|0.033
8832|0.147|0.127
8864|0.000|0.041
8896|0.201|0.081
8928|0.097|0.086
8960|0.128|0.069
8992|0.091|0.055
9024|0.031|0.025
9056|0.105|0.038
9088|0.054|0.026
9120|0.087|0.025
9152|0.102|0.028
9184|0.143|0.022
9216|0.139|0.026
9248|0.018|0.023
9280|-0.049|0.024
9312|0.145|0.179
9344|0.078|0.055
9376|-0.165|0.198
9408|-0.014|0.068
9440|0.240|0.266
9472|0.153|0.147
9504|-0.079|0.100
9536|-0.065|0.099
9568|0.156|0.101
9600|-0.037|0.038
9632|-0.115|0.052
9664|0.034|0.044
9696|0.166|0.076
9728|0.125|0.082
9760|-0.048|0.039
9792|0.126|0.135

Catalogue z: 1.18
